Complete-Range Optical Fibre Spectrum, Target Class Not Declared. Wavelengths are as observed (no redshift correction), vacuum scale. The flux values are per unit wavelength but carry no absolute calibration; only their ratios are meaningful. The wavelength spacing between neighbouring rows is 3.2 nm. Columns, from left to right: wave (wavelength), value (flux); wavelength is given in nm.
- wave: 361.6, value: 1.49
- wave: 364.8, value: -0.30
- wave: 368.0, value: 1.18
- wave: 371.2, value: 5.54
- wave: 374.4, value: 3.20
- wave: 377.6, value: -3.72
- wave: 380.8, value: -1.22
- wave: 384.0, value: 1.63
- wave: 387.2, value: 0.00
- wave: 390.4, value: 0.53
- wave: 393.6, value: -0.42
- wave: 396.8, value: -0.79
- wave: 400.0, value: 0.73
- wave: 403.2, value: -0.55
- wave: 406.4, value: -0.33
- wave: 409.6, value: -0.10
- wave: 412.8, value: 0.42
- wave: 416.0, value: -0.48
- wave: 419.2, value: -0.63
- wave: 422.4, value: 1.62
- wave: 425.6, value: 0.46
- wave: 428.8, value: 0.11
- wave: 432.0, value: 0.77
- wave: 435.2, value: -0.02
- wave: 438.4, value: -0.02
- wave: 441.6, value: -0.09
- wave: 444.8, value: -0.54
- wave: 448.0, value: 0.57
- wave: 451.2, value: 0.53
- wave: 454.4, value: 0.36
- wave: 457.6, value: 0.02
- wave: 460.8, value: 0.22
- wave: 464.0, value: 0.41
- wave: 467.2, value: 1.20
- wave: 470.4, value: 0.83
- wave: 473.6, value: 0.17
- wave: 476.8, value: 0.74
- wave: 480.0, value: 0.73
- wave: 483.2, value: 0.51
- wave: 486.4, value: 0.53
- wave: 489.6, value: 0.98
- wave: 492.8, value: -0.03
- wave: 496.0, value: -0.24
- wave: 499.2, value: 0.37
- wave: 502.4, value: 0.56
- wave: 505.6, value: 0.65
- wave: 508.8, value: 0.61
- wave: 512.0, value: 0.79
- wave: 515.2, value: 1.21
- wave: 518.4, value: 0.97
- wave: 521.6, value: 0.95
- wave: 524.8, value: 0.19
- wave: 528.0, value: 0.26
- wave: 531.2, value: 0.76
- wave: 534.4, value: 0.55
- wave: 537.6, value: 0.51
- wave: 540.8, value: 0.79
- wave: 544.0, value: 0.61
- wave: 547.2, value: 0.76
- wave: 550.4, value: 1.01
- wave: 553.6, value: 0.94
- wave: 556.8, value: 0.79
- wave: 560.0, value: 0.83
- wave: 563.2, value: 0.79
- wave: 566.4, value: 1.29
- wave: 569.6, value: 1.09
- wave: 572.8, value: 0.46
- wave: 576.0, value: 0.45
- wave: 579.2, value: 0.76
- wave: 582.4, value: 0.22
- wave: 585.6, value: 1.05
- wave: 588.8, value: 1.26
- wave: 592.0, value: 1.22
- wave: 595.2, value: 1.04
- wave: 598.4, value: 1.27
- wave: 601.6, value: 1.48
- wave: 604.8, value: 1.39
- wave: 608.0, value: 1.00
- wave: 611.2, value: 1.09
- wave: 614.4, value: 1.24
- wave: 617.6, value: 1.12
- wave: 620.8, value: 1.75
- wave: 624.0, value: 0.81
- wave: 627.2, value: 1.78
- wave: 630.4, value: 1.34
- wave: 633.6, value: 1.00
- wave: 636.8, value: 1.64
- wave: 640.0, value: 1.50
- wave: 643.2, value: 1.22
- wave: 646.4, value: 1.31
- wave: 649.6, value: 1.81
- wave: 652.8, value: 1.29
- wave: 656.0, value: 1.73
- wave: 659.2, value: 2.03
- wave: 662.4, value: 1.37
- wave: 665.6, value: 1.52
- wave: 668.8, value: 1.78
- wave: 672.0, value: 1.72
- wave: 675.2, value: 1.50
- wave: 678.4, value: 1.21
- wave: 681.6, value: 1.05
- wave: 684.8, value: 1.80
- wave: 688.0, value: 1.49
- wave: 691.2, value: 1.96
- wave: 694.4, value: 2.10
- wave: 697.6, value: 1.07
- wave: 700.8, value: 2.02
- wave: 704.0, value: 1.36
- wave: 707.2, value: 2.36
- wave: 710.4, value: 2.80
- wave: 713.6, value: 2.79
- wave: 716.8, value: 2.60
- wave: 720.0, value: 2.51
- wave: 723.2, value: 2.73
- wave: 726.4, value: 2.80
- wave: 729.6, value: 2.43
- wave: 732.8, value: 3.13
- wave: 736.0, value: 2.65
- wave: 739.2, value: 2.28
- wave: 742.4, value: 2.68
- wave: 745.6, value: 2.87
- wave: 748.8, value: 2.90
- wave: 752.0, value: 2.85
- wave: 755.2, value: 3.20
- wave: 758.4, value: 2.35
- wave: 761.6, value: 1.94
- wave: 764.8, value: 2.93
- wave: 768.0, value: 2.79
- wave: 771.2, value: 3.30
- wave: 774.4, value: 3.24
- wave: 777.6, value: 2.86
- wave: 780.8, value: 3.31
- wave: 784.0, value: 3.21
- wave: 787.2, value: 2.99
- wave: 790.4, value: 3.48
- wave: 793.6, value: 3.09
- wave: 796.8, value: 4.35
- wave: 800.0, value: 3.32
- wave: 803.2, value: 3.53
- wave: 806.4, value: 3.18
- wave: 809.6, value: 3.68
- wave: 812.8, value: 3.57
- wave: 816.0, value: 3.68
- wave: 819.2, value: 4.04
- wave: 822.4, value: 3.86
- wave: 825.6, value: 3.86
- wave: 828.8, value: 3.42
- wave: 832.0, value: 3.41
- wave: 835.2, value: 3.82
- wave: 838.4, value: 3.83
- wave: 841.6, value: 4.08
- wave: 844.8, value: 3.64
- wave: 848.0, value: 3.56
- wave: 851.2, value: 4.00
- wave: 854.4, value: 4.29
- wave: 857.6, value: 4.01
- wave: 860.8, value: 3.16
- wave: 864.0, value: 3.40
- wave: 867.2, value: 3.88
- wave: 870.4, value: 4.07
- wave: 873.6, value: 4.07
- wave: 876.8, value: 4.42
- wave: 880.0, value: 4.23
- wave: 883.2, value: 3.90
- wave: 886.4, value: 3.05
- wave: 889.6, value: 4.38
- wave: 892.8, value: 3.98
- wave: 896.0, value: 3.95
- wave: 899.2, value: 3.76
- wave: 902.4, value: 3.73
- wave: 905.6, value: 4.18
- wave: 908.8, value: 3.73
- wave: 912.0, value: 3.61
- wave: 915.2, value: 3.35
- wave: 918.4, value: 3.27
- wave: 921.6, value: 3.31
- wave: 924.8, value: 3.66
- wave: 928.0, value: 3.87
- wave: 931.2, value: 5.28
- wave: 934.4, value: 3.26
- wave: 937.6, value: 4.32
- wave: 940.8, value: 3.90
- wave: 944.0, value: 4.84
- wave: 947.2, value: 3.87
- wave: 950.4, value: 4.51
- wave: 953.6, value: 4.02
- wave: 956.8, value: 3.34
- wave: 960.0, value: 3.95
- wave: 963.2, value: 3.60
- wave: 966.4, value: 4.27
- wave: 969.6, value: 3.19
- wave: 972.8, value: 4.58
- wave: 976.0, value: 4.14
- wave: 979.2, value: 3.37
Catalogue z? 0.77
